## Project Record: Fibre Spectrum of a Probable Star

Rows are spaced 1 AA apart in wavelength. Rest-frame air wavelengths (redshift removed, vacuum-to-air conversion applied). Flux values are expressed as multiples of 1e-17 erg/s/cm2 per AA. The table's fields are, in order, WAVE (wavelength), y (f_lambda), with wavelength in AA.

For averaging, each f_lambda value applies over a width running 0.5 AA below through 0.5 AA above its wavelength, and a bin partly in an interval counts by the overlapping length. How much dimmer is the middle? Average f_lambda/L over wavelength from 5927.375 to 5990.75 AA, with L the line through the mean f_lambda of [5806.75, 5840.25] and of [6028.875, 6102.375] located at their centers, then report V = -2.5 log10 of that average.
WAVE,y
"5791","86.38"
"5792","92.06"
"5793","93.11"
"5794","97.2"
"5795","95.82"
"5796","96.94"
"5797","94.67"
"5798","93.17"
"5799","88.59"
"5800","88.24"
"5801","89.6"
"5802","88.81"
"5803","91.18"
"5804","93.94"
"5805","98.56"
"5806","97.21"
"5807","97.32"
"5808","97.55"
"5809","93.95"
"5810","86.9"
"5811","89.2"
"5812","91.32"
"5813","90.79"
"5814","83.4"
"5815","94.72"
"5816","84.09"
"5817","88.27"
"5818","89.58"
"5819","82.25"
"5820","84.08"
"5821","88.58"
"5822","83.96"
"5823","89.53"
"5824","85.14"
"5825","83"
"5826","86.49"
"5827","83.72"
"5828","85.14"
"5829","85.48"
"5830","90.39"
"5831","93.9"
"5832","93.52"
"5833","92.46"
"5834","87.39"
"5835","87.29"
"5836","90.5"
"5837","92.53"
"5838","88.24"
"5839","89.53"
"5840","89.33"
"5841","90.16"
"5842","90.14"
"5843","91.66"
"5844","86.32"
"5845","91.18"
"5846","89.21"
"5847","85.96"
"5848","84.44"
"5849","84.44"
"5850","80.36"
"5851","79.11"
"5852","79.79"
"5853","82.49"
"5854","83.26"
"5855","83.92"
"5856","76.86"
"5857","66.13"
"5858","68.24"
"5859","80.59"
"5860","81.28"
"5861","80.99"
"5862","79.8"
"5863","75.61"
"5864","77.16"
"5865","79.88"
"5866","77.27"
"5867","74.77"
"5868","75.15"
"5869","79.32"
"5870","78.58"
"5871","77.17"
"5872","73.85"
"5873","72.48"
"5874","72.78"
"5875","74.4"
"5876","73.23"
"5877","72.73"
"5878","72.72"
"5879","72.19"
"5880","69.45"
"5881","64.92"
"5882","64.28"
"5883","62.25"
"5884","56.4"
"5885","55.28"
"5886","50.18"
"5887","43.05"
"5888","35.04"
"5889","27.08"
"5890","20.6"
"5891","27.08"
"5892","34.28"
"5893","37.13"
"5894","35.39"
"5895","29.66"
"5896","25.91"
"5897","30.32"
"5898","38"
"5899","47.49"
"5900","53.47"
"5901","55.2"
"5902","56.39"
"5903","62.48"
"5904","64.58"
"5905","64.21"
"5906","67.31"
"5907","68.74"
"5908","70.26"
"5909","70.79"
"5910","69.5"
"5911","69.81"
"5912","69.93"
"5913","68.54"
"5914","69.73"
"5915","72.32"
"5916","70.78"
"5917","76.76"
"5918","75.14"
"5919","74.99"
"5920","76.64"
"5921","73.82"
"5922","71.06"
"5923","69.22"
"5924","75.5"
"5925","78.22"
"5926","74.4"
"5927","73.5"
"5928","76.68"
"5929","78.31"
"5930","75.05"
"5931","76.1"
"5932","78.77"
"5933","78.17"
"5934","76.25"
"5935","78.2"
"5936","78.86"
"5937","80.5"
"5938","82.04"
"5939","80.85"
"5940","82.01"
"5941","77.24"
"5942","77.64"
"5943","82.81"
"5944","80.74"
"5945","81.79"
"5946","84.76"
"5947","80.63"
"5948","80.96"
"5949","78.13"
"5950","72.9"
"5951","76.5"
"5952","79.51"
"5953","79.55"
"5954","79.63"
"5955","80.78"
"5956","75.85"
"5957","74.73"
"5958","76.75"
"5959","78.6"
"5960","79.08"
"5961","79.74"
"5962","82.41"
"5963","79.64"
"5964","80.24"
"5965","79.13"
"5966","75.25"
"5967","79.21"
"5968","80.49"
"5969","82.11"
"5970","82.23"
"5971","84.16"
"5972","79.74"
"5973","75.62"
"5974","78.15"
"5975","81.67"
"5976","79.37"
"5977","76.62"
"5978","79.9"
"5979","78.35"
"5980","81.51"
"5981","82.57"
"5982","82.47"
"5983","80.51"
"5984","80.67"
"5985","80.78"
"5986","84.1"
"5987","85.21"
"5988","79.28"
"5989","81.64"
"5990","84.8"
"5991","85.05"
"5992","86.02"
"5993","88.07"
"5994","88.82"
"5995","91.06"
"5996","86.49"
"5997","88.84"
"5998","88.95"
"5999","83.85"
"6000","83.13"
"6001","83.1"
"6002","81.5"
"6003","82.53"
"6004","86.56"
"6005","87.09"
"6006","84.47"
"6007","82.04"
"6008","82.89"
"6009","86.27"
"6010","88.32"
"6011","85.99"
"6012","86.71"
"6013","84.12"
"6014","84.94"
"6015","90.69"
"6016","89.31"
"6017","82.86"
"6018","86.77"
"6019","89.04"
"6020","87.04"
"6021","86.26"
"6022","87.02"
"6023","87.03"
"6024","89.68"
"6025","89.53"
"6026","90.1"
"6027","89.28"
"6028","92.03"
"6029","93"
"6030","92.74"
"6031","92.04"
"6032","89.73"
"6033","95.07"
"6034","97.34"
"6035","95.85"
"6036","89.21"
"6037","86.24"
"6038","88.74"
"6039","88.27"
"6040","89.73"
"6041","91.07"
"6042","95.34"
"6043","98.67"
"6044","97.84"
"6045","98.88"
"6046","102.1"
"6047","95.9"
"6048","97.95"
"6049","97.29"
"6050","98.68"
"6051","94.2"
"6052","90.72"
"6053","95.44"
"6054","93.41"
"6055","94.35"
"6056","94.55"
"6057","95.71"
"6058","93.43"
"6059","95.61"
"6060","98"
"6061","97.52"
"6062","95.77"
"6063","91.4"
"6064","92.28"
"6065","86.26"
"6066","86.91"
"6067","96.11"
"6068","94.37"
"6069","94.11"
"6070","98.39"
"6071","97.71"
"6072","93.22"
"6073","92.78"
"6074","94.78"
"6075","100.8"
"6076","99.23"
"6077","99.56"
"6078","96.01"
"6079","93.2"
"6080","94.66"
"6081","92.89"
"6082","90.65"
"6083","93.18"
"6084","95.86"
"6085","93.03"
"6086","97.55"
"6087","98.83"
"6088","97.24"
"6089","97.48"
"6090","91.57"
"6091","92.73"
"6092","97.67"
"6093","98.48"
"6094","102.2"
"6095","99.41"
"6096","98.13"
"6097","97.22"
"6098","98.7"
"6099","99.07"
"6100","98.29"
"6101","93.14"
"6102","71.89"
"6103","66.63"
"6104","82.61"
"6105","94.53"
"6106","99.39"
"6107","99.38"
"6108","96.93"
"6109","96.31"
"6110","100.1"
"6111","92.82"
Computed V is 0.158 mag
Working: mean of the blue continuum 88.7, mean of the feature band 79.7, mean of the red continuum 94.7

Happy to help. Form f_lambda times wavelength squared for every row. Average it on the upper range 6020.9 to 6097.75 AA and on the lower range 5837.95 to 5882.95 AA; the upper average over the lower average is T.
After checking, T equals 1.3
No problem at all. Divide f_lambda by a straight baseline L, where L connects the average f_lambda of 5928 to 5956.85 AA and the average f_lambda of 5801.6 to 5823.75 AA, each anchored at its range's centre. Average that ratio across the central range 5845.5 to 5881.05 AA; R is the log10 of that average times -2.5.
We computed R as 0.113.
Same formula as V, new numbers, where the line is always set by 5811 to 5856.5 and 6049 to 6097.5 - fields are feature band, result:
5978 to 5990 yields 0.13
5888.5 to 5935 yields 0.41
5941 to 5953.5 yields 0.14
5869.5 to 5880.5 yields 0.20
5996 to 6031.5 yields 0.08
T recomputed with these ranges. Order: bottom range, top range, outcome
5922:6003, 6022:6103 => 1.21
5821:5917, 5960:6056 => 1.28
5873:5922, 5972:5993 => 1.43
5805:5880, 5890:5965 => 0.85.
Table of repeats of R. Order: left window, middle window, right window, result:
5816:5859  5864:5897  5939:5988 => 0.398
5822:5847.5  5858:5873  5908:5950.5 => 0.095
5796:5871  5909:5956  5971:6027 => 0.116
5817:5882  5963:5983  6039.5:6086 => 0.123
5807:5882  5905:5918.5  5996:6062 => 0.213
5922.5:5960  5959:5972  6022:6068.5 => 0.020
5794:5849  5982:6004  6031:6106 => 0.103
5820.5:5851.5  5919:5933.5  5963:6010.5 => 0.127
